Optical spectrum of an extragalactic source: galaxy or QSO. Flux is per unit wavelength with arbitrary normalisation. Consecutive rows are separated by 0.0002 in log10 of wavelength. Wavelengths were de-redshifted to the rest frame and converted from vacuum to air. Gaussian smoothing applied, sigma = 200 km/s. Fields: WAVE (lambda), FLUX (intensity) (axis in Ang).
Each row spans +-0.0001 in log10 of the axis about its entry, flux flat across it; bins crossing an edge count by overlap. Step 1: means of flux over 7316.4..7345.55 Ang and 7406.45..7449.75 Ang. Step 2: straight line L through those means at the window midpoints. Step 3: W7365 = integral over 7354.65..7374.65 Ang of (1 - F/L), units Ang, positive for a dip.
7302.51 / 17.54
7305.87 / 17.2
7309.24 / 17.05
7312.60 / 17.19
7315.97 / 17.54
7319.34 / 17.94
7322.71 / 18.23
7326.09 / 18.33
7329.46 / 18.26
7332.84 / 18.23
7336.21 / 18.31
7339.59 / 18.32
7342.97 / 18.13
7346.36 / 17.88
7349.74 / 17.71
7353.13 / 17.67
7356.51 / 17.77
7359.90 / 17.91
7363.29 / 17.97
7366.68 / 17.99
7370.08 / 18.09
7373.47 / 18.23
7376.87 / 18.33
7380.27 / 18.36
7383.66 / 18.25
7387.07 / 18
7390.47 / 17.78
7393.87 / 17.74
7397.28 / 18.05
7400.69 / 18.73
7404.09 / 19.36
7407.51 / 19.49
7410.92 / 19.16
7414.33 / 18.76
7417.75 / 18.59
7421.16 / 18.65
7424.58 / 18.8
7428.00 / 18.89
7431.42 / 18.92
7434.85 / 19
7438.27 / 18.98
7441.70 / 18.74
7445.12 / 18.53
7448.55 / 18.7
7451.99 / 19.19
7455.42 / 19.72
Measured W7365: 0.5 Ang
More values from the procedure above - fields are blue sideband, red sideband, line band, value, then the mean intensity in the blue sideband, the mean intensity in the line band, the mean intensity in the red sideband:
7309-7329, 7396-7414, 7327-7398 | 1.3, 17.8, 18.1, 19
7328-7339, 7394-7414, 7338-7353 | 0.3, 18.3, 18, 18.8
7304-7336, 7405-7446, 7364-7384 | 0.2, 17.8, 18.2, 18.9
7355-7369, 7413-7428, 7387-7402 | 0.3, 17.9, 18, 18.7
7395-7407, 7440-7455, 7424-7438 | -0.1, 18.7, 18.9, 18.9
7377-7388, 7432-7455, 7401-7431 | -0.6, 18.2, 19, 18.9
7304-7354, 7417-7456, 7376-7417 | 0.0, 17.9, 18.5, 18.9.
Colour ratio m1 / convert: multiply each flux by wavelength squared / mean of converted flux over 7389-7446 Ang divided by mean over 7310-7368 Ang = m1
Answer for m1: 1.1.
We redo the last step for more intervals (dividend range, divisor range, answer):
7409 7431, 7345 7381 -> 1.06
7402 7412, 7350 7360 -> 1.10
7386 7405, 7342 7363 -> 1.03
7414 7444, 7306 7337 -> 1.08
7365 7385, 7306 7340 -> 1.03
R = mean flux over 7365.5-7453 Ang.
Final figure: 18.6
